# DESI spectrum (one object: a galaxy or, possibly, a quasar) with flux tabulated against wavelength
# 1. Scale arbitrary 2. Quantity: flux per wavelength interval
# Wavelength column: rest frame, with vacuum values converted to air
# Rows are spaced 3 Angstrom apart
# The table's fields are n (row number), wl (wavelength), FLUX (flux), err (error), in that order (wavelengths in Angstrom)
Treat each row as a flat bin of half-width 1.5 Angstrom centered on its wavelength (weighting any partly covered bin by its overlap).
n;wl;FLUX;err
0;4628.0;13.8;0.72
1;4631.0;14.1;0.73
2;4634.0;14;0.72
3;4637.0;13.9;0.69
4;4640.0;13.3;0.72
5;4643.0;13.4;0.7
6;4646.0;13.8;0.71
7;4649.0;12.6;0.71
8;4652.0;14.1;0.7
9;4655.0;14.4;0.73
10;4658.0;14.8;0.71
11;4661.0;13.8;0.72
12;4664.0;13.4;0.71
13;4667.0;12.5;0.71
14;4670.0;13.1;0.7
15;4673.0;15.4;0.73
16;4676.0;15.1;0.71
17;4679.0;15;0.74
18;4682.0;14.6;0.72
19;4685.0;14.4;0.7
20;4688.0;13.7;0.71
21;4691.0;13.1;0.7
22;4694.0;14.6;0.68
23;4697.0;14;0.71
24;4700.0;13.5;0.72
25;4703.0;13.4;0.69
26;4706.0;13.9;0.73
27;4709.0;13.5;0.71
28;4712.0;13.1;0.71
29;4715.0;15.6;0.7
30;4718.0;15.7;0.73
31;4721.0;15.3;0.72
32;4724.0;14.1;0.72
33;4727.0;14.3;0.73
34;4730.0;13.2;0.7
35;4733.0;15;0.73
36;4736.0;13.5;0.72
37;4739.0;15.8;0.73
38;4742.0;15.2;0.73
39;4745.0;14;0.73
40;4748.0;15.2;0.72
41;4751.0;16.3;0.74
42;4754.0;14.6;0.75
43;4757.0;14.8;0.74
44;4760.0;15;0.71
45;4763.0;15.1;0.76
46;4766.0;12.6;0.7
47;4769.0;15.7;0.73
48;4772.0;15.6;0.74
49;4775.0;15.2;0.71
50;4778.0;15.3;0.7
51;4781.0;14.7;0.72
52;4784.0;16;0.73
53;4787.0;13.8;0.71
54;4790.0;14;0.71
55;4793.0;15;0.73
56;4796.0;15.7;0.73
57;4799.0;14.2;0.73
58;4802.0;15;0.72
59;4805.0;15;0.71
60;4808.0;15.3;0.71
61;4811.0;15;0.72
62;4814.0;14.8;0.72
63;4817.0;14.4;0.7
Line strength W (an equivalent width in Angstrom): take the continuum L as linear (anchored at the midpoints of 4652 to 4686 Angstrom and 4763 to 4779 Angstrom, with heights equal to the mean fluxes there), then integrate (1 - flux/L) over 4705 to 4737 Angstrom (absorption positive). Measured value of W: 0.6 Angstrom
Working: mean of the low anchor 14.2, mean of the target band 14.3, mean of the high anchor 14.9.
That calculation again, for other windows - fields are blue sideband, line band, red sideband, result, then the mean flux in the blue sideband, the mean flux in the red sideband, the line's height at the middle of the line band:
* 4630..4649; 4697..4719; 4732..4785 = 0.5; 13.7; 15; 14.4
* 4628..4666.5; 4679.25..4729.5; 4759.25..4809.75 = 0.2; 13.8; 14.9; 14.2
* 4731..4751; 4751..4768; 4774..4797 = 0.3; 14.9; 14.9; 14.9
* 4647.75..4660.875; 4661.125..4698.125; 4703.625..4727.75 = 0.2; 14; 14.4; 14.2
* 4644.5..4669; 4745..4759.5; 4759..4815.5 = -0.5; 13.7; 14.9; 14.6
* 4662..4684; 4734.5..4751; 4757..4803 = -0.3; 14.2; 14.9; 14.6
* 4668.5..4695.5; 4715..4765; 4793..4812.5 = -0.5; 14.3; 15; 14.7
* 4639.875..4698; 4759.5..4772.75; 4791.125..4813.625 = 0.0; 14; 15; 14.7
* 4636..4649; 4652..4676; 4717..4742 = -0.4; 13.5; 14.6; 13.8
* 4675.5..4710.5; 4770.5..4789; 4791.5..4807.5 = -0.3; 14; 15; 14.8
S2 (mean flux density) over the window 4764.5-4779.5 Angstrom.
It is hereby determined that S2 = 14.9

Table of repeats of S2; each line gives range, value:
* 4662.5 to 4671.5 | 13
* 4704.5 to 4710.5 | 13.7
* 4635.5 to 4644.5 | 13.5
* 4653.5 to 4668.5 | 13.8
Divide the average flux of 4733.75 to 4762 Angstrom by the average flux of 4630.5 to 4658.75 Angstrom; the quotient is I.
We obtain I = 1.1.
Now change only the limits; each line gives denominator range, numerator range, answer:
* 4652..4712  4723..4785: 1.06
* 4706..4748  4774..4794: 1.02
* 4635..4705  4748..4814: 1.07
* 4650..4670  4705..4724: 1.05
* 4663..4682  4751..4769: 1.04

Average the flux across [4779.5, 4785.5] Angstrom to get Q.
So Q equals 15.3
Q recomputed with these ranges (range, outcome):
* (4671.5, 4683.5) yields 15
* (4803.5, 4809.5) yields 15.2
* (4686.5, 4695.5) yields 13.8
